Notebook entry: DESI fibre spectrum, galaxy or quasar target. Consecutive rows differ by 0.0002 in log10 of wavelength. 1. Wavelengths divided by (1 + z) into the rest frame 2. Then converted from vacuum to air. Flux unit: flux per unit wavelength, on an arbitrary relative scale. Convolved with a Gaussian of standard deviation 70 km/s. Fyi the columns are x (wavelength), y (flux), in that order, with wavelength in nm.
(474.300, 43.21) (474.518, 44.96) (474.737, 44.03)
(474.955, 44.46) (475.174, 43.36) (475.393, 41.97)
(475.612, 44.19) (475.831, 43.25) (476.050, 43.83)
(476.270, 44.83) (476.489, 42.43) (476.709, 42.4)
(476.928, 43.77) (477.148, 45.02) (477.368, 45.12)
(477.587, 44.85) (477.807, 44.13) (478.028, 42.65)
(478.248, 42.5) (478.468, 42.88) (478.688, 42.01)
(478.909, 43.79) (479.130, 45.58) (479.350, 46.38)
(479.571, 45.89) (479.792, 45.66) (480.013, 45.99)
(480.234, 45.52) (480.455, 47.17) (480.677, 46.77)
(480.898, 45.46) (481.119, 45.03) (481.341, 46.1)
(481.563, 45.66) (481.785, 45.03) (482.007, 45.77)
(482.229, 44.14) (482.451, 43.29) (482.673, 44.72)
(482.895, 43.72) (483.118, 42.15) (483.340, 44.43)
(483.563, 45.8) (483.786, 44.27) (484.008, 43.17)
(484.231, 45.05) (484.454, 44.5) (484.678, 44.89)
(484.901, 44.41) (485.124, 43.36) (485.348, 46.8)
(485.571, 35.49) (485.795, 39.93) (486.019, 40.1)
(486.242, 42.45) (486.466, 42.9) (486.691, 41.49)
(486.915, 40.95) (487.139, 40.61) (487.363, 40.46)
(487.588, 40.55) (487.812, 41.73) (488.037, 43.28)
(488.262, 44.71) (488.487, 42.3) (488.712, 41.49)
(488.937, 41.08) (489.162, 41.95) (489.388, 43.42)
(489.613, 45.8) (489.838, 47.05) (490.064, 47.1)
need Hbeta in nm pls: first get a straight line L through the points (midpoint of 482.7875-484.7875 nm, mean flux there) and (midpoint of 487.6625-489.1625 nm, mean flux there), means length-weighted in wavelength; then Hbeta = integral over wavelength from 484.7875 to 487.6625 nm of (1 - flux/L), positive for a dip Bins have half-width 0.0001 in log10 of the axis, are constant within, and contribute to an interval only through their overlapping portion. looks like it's 0.11 nm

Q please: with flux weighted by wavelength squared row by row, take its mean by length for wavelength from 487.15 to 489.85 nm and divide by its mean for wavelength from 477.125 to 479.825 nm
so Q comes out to 1.0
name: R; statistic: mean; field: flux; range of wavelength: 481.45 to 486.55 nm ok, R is 43.6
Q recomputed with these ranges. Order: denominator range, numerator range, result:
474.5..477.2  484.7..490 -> 1.02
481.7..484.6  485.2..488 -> 0.94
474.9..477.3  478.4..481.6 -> 1.06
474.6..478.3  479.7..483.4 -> 1.05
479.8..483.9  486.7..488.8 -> 0.95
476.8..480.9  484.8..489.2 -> 0.97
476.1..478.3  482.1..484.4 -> 1.03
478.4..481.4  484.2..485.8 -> 0.97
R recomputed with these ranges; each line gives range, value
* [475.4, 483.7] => 44.5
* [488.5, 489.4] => 41.8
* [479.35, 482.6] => 45.5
